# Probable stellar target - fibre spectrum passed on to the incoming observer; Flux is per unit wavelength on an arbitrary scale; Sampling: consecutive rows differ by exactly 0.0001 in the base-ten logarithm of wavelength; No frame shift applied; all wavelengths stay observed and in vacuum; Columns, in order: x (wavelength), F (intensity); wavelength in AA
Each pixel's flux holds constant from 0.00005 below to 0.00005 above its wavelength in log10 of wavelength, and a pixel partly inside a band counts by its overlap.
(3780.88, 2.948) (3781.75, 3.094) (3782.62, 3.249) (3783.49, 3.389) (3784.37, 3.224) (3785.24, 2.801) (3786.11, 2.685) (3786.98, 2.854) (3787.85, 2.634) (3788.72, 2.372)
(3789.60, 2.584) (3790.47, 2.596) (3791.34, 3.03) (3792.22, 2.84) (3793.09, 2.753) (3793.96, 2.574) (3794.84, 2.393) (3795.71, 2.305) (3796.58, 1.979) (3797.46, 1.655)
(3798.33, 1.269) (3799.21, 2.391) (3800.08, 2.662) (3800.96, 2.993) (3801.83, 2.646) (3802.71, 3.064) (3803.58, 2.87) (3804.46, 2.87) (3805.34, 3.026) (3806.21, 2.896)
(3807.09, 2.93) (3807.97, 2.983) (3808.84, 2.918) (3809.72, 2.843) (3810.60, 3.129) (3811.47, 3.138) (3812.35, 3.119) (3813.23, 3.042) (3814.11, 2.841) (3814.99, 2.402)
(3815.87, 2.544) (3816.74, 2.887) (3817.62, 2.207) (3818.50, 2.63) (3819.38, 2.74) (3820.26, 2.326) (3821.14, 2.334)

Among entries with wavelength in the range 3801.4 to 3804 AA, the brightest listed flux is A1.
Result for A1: 3.064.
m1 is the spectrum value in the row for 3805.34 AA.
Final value 3.026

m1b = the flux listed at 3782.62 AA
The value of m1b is 3.249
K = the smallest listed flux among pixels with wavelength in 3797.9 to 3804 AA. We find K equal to 1.269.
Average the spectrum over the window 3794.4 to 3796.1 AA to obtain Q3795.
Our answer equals 2.35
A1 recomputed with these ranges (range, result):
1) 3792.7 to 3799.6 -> 2.753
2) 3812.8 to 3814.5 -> 3.042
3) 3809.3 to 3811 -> 3.129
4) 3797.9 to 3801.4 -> 2.993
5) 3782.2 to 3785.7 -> 3.389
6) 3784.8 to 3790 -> 2.854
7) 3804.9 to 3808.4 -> 3.026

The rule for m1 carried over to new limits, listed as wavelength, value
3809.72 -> 2.843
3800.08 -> 2.662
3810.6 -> 3.129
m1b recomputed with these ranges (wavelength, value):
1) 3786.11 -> 2.685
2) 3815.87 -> 2.544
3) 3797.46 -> 1.655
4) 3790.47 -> 2.596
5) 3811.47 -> 3.138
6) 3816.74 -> 2.887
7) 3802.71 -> 3.064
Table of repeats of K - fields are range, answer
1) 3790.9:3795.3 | 2.393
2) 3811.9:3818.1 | 2.207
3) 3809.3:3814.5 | 2.841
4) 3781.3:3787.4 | 2.685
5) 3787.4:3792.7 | 2.372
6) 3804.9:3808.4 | 2.896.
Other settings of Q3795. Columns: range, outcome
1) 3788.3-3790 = 2.47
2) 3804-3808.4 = 2.93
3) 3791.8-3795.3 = 2.64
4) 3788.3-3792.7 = 2.68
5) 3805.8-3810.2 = 2.91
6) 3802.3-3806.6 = 2.95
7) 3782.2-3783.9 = 3.32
